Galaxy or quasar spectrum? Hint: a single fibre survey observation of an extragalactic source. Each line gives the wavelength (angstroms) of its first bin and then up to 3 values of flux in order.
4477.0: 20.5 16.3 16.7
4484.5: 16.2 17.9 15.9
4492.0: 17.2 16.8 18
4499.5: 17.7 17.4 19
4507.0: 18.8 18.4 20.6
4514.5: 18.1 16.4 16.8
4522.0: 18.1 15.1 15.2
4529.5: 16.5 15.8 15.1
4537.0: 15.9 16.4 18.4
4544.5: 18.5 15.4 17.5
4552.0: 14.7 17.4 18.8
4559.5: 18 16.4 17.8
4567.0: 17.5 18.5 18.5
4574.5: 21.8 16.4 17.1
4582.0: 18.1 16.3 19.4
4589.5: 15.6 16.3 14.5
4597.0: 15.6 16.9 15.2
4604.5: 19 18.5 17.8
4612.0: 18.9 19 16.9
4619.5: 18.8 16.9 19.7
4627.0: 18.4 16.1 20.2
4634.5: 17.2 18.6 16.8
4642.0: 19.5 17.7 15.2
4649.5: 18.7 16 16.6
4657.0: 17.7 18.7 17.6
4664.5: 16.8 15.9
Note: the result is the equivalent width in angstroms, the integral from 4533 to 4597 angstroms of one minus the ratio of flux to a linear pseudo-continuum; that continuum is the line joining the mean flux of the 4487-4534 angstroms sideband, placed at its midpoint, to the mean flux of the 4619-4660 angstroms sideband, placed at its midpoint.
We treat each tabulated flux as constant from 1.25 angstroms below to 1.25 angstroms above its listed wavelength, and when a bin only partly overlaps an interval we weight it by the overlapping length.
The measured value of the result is 1.20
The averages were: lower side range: 17.3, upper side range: 17.8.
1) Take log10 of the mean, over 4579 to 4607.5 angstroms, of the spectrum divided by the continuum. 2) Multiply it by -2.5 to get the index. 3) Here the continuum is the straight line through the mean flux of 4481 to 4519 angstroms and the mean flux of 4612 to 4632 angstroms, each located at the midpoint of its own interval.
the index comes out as 0.08 mag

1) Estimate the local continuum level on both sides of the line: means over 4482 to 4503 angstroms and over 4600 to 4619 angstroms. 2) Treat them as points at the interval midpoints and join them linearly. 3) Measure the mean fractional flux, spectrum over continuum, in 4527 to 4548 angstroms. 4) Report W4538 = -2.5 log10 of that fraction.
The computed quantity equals 0.06 mag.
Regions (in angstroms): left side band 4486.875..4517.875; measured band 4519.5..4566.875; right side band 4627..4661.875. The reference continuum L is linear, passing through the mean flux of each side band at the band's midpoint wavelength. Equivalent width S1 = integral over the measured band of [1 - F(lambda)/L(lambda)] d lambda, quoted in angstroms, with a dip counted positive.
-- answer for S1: 2.8 angstroms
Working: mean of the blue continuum 17.9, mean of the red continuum 17.6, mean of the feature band 16.7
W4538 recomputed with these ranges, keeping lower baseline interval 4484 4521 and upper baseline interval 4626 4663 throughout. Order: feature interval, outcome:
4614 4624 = -0.02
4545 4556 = 0.08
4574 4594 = 0.02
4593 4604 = 0.12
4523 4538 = 0.13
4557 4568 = 0.01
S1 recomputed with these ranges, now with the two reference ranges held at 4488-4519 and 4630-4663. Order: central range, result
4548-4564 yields 0.6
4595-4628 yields 0.0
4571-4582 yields -0.4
